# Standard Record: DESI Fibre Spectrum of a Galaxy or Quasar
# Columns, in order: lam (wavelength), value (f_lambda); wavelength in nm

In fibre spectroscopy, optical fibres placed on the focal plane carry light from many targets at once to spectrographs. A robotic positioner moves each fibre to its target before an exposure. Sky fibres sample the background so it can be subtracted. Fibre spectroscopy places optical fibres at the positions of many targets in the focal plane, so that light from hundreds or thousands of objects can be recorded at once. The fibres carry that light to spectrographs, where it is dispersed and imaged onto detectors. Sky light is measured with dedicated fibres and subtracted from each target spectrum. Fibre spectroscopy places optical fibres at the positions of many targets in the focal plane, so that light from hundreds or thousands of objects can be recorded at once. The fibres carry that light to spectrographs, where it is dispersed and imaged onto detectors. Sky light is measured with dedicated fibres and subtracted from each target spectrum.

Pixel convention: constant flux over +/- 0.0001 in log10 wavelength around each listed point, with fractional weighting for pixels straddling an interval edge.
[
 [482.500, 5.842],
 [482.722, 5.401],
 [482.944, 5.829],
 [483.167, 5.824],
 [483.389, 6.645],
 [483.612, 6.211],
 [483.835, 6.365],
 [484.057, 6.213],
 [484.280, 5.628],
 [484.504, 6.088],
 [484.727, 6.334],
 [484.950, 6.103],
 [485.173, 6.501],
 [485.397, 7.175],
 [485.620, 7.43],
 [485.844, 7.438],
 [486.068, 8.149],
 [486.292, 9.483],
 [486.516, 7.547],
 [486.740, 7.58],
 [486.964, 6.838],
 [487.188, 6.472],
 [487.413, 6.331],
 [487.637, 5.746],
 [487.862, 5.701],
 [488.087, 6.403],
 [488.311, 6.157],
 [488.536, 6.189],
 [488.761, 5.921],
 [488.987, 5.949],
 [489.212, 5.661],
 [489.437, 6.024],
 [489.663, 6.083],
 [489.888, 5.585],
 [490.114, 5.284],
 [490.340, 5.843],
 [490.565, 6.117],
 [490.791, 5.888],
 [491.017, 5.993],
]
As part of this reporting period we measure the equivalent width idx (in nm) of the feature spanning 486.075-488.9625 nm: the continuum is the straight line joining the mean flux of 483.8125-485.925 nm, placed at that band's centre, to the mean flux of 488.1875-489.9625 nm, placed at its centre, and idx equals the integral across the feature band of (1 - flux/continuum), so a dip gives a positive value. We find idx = -0.26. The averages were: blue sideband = 6.52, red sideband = 5.96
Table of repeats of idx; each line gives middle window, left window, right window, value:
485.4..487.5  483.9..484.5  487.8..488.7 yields -0.488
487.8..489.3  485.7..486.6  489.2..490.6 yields 0.141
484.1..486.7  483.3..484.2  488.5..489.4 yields -0.371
